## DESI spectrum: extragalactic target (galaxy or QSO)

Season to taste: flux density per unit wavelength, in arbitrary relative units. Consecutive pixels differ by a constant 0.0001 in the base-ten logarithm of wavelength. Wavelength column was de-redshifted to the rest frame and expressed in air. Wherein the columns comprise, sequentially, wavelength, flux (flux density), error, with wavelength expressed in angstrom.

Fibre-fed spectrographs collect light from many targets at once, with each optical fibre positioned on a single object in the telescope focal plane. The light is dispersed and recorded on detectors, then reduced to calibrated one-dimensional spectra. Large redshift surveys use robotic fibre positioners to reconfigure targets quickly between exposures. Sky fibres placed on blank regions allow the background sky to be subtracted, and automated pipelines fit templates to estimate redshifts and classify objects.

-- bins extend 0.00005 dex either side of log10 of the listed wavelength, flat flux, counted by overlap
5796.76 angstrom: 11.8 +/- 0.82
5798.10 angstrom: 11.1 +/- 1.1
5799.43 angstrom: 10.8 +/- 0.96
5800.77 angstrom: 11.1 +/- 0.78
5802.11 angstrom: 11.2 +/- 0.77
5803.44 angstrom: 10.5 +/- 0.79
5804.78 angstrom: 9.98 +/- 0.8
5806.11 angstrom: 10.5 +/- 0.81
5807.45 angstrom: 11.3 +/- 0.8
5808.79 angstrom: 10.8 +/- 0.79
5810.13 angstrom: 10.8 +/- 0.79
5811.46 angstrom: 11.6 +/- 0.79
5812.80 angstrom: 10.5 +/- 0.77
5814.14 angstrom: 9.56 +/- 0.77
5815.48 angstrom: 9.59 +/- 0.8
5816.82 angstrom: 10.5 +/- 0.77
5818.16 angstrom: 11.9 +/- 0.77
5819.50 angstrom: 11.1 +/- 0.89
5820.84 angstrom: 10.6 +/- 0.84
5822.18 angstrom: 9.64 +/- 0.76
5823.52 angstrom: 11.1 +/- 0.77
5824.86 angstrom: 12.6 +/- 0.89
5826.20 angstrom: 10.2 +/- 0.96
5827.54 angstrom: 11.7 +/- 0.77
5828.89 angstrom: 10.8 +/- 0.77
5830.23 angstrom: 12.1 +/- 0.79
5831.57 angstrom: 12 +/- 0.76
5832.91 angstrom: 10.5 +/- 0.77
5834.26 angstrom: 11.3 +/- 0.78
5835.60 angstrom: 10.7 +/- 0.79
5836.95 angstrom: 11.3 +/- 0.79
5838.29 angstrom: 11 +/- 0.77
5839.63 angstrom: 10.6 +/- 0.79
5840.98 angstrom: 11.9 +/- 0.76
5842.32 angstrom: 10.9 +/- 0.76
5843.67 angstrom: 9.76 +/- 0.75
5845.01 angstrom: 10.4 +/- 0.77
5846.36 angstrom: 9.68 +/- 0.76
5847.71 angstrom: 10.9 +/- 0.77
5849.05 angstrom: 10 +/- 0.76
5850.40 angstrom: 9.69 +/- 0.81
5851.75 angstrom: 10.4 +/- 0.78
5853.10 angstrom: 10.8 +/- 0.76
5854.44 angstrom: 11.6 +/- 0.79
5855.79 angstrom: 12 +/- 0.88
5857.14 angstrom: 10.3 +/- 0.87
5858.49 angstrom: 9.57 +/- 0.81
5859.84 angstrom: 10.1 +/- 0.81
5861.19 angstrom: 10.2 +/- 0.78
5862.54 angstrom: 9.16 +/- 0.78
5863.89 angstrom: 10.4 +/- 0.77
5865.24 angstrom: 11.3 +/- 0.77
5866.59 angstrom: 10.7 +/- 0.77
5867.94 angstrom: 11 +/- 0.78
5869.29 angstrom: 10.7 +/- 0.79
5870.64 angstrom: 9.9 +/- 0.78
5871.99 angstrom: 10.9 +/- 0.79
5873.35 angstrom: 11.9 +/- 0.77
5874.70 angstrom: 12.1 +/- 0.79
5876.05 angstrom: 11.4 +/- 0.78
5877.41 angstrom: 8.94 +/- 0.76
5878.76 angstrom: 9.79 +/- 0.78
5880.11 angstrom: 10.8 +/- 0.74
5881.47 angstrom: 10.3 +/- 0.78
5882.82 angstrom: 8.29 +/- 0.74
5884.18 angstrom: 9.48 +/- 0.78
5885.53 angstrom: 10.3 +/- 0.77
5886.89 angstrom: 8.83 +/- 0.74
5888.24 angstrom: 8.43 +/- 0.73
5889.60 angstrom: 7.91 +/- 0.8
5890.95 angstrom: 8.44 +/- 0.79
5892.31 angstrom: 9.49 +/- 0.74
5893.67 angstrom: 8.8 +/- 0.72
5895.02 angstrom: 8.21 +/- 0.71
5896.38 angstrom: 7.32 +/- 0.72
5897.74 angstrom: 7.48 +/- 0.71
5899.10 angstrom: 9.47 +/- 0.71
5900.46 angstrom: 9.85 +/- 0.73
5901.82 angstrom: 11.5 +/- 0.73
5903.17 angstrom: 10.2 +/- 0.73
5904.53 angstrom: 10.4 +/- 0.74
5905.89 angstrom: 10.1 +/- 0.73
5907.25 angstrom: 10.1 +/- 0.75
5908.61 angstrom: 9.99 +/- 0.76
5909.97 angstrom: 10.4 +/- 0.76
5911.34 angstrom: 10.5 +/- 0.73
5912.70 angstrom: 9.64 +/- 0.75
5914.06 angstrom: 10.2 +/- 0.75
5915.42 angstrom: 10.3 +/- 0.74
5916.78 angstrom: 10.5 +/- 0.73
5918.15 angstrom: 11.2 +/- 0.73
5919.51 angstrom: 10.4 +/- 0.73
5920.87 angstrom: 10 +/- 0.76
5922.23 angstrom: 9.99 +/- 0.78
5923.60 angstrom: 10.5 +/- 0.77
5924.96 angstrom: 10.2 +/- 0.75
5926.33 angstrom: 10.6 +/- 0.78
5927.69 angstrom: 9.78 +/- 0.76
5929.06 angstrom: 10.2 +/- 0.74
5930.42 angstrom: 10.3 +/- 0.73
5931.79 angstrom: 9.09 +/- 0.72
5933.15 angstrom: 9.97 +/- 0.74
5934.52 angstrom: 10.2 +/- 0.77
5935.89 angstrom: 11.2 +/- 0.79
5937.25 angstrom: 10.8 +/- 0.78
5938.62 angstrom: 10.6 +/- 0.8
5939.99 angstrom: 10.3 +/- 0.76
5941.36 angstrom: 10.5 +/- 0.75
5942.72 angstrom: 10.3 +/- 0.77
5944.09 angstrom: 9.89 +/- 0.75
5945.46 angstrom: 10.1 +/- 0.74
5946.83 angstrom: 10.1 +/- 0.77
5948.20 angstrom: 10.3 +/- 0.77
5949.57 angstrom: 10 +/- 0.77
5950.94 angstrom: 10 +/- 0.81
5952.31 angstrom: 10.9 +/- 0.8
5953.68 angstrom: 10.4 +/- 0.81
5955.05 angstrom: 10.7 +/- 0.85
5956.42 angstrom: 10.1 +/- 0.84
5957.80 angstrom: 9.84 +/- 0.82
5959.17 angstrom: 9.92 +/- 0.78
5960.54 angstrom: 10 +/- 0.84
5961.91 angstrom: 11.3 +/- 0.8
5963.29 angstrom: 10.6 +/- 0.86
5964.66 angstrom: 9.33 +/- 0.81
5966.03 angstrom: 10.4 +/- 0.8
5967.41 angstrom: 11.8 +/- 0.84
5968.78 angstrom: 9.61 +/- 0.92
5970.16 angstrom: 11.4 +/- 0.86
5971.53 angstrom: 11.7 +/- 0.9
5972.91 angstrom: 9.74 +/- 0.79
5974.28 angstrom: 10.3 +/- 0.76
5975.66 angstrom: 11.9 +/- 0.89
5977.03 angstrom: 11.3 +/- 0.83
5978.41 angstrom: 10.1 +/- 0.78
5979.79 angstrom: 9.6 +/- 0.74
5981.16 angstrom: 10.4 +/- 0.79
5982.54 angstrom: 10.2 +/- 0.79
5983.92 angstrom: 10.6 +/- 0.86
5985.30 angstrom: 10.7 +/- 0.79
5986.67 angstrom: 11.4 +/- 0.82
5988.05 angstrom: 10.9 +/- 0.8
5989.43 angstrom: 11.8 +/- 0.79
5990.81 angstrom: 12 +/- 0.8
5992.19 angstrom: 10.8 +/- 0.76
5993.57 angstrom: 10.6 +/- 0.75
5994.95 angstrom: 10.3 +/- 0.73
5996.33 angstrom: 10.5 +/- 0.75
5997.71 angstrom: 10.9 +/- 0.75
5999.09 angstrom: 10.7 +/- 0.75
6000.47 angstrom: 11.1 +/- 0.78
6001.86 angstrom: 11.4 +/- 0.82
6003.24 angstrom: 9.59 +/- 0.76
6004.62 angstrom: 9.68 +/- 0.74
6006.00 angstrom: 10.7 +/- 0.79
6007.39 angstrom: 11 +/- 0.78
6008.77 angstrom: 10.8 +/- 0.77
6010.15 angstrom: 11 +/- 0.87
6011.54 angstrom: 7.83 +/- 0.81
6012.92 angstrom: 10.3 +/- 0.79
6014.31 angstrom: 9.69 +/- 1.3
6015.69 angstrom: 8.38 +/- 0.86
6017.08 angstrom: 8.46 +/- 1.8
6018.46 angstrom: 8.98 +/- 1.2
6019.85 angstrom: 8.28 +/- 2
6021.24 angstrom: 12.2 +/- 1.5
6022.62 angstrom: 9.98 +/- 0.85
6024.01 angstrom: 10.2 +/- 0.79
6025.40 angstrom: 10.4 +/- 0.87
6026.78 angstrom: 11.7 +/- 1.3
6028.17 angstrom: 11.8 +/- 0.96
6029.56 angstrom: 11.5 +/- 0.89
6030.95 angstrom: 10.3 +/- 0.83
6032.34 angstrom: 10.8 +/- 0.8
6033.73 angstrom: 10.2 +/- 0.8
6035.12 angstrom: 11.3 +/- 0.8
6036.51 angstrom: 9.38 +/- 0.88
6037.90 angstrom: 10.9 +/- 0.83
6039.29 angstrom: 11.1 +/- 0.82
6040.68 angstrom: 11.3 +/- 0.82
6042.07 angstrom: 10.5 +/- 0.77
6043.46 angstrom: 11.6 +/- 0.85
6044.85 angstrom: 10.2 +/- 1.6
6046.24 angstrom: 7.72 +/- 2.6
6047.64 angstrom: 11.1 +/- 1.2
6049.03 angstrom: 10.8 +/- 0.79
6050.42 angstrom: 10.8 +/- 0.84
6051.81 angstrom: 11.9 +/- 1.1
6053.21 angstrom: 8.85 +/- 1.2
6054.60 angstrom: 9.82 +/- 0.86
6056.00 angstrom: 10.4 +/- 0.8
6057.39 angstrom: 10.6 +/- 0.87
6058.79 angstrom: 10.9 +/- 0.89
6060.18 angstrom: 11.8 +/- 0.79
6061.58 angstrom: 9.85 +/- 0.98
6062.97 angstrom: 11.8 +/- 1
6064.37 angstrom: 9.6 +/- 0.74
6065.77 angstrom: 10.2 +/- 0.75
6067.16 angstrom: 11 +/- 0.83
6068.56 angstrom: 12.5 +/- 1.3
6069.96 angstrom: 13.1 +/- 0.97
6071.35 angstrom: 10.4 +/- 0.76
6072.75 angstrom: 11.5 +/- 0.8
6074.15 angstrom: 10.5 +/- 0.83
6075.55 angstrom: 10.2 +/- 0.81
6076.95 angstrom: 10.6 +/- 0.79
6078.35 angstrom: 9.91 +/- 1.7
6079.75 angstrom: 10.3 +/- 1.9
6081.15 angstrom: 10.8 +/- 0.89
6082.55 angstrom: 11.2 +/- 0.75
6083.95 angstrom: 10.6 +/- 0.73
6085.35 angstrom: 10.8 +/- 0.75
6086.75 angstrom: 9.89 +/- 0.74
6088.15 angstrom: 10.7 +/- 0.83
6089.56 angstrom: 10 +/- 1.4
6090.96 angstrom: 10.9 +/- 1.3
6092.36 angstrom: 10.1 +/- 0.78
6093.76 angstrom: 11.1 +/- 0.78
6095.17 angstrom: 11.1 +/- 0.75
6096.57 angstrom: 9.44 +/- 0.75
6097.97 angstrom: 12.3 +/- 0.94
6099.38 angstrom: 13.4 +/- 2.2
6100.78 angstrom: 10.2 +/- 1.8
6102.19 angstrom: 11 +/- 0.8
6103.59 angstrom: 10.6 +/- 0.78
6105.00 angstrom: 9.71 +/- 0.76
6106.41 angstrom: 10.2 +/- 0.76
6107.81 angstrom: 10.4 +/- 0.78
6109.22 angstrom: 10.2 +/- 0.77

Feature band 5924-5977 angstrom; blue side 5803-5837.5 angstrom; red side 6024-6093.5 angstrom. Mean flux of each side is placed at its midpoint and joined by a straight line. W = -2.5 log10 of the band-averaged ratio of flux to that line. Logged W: 0.04 mag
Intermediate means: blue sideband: 10.9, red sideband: 10.7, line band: 10.4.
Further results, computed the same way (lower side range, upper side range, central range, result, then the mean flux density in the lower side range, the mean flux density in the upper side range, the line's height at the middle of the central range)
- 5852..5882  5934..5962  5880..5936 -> 0.077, 10.6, 10.3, 10.5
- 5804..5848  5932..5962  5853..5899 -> 0.078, 10.8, 10.3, 10.6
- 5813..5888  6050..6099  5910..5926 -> 0.033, 10.6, 10.7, 10.6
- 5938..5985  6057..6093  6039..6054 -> 0.016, 10.4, 10.8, 10.7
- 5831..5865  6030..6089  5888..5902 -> 0.214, 10.6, 10.7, 10.6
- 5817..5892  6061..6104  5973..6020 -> 0.034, 10.5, 10.8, 10.7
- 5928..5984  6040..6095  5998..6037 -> 0.027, 10.4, 10.7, 10.5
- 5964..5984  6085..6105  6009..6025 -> 0.109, 10.6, 10.8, 10.6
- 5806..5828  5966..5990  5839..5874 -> 0.025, 10.8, 10.8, 10.8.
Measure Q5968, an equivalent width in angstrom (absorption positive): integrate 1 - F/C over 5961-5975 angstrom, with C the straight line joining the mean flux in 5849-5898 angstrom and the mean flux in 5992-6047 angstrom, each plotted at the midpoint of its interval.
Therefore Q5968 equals -0.6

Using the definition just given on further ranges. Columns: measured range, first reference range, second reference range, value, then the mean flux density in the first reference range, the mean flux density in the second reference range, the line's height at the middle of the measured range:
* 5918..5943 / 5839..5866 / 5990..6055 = 0.35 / 10.5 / 10.4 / 10.5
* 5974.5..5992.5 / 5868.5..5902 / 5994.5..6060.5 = -1.30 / 9.6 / 10.4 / 10.2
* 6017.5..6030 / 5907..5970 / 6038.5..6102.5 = 0.11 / 10.3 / 10.7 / 10.6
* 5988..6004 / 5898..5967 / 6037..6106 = -0.63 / 10.3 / 10.7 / 10.5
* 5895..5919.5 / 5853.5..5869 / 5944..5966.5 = 1.17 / 10.6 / 10.2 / 10.4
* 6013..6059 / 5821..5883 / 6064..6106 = 1.77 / 10.7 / 10.8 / 10.8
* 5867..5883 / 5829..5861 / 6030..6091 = 0.25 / 10.8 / 10.7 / 10.7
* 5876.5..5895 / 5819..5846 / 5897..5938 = 2.25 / 11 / 10.2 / 10.5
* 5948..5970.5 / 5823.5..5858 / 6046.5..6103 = 0.98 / 10.9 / 10.8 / 10.8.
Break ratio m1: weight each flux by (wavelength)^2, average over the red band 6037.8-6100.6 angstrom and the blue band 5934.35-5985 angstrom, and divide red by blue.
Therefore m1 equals 1.07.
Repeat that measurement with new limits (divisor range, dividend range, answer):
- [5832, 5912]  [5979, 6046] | 1.08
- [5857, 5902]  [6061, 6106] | 1.18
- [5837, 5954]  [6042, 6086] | 1.11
